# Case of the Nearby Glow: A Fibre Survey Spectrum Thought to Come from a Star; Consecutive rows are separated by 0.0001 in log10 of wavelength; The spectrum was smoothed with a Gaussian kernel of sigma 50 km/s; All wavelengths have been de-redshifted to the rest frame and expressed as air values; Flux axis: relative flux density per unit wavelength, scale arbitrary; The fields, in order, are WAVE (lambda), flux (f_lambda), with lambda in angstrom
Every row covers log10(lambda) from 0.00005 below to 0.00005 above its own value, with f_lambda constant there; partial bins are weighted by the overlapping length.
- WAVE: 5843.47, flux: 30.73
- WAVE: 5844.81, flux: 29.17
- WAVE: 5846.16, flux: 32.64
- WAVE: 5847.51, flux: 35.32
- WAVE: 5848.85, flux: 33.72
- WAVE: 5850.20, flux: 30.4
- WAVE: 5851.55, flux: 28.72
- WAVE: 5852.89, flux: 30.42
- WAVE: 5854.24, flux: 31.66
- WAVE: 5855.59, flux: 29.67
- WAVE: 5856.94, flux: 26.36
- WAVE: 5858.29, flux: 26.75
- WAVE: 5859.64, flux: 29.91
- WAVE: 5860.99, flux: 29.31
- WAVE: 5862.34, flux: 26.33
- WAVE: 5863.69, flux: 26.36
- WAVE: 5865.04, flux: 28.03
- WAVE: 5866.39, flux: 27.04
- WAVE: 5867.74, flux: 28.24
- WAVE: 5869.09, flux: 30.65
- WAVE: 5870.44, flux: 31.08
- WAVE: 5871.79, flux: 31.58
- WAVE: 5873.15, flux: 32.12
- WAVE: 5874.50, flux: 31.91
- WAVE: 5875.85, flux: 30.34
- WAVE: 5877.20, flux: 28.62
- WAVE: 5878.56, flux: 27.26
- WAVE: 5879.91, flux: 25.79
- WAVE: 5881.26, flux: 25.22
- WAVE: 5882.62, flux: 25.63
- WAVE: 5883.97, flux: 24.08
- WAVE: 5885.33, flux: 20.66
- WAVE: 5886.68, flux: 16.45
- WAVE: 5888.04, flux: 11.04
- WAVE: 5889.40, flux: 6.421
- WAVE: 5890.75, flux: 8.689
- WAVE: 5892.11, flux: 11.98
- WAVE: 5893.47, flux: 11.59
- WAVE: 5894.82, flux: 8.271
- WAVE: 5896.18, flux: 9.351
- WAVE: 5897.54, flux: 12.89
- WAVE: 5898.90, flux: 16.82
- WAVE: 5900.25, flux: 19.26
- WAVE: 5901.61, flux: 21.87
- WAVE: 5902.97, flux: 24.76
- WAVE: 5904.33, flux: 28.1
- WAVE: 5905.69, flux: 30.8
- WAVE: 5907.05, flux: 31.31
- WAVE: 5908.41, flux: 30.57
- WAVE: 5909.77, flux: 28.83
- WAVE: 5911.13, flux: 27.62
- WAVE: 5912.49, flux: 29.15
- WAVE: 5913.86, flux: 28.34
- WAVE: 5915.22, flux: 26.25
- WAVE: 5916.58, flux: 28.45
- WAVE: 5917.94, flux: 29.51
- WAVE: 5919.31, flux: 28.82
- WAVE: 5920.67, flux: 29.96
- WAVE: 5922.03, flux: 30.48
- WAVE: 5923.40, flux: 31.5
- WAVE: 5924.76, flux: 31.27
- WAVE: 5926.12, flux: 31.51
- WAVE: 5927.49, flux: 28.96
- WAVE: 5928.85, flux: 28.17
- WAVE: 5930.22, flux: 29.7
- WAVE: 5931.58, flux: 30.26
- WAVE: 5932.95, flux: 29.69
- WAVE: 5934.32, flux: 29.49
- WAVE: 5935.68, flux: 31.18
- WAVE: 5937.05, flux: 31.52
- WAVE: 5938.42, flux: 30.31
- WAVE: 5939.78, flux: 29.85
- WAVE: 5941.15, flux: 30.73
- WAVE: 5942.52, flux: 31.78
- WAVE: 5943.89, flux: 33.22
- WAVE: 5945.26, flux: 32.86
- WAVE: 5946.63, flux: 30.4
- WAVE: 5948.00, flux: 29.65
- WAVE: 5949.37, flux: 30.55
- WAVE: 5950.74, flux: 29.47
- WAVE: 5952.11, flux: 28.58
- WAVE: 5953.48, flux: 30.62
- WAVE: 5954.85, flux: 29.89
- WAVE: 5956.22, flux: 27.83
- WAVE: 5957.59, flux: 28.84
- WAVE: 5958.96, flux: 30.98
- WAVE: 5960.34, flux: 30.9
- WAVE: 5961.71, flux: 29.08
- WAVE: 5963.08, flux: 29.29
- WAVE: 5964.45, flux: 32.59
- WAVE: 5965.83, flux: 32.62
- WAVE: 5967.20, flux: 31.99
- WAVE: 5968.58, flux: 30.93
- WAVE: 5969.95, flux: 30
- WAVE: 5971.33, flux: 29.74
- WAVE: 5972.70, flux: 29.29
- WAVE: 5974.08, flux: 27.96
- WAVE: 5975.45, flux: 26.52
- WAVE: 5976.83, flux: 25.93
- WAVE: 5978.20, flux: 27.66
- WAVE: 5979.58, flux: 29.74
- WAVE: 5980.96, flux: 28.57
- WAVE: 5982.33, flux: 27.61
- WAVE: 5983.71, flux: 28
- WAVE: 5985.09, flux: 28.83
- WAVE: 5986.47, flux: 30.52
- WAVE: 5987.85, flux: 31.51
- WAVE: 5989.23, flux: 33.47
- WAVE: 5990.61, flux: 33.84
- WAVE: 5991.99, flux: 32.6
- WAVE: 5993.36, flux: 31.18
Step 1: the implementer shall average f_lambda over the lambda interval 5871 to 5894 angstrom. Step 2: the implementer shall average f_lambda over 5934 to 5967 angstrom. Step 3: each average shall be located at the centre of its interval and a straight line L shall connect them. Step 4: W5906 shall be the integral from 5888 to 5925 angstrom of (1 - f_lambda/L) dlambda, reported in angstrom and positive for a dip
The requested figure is 3.73 angstrom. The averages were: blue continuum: 21.8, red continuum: 30.5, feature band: 22.8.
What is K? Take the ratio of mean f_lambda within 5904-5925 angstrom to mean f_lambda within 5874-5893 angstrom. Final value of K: 1.41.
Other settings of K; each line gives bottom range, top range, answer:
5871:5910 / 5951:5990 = 1.36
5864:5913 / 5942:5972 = 1.32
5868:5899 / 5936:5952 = 1.47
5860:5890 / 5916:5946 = 1.18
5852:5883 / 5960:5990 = 1.03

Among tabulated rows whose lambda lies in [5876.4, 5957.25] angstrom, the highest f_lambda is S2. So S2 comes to 33.22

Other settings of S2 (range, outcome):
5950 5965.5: 32.59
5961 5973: 32.62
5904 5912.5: 31.31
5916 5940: 31.52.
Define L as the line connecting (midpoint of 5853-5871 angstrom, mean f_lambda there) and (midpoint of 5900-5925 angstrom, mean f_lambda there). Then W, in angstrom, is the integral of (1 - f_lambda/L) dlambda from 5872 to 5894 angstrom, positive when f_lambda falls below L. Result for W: 5.5 angstrom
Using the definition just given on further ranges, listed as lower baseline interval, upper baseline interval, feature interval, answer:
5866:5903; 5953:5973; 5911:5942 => -4.3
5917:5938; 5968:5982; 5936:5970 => -1.5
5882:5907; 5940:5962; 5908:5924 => -4.8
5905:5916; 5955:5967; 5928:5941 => -0.2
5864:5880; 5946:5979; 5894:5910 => 4.3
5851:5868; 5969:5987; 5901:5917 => 0.2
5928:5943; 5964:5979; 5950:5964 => 0.1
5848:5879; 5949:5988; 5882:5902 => 9.9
